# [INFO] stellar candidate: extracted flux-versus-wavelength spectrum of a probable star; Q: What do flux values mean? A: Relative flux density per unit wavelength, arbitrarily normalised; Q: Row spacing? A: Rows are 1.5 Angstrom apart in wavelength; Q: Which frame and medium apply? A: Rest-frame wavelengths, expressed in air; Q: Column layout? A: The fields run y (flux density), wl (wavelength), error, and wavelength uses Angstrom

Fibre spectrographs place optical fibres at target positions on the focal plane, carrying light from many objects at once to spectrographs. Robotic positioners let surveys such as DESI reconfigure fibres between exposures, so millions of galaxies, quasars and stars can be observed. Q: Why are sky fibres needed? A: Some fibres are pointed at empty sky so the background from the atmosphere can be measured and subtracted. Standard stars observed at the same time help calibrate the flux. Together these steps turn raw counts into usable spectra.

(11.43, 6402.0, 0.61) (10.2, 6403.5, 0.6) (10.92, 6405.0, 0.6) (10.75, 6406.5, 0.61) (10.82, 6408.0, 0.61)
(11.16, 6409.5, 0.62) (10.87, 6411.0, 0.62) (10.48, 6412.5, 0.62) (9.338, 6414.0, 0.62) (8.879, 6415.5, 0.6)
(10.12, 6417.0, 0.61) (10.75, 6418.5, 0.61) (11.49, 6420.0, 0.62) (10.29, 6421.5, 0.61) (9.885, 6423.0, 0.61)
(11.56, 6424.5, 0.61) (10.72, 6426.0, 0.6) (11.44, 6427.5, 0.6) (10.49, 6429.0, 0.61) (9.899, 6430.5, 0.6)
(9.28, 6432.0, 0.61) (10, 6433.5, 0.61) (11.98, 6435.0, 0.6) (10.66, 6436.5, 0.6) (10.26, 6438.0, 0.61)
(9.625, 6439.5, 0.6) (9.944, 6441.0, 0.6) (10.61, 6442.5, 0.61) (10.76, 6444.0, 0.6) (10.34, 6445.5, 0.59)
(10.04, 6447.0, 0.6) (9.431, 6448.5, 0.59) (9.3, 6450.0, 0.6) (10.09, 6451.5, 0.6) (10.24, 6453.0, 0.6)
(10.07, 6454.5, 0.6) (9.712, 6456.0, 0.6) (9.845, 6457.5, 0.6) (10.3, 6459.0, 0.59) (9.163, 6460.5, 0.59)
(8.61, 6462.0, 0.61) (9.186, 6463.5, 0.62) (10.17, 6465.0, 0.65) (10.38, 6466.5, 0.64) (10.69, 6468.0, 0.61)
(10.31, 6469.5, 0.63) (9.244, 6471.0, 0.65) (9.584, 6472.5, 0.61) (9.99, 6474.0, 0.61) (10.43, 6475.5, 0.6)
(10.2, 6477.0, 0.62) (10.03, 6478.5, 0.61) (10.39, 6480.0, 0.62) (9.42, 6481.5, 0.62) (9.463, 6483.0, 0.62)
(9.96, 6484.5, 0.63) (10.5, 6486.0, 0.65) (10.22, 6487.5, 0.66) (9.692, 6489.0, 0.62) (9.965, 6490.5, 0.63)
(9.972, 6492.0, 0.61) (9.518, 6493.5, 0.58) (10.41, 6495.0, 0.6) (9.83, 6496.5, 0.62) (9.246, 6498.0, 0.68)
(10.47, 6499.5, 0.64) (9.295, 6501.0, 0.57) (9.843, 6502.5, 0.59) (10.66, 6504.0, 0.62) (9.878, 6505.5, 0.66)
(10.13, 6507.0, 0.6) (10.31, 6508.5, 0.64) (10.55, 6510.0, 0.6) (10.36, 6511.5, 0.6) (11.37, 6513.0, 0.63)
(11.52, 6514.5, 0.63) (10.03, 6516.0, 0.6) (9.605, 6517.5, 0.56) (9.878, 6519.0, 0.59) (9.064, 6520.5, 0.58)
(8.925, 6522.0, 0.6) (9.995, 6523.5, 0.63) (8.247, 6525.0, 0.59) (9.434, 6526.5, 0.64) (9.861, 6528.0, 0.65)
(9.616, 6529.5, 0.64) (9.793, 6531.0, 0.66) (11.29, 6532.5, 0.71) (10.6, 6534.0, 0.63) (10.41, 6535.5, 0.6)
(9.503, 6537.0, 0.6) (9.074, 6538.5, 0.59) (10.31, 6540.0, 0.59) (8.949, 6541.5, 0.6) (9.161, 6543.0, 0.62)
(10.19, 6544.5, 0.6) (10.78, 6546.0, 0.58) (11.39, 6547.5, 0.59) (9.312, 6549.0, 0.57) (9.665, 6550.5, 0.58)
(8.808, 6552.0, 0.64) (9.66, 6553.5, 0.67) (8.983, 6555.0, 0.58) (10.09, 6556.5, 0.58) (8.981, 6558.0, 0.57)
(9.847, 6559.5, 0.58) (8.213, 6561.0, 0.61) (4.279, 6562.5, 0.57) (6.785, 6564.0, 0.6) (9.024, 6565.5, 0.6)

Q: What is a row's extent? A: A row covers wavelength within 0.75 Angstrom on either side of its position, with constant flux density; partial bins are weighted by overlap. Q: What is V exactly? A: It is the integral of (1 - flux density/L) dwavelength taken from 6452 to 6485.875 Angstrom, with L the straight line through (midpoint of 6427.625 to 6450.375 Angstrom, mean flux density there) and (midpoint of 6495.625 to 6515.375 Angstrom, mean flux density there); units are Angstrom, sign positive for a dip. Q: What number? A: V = 1.15 Angstrom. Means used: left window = 10.2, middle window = 9.89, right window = 10.3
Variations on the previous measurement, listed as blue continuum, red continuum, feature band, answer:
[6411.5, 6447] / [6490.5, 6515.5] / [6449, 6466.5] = 1.0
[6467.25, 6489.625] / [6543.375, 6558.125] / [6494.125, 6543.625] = -0.2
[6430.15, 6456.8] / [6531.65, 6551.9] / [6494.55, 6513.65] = -0.2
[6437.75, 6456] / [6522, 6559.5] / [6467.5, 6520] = -1.0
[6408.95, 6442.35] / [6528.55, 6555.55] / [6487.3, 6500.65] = 0.3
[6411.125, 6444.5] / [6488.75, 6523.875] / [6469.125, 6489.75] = 0.4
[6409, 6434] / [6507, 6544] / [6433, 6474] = 0.9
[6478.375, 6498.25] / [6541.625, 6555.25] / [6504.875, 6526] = -0.3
